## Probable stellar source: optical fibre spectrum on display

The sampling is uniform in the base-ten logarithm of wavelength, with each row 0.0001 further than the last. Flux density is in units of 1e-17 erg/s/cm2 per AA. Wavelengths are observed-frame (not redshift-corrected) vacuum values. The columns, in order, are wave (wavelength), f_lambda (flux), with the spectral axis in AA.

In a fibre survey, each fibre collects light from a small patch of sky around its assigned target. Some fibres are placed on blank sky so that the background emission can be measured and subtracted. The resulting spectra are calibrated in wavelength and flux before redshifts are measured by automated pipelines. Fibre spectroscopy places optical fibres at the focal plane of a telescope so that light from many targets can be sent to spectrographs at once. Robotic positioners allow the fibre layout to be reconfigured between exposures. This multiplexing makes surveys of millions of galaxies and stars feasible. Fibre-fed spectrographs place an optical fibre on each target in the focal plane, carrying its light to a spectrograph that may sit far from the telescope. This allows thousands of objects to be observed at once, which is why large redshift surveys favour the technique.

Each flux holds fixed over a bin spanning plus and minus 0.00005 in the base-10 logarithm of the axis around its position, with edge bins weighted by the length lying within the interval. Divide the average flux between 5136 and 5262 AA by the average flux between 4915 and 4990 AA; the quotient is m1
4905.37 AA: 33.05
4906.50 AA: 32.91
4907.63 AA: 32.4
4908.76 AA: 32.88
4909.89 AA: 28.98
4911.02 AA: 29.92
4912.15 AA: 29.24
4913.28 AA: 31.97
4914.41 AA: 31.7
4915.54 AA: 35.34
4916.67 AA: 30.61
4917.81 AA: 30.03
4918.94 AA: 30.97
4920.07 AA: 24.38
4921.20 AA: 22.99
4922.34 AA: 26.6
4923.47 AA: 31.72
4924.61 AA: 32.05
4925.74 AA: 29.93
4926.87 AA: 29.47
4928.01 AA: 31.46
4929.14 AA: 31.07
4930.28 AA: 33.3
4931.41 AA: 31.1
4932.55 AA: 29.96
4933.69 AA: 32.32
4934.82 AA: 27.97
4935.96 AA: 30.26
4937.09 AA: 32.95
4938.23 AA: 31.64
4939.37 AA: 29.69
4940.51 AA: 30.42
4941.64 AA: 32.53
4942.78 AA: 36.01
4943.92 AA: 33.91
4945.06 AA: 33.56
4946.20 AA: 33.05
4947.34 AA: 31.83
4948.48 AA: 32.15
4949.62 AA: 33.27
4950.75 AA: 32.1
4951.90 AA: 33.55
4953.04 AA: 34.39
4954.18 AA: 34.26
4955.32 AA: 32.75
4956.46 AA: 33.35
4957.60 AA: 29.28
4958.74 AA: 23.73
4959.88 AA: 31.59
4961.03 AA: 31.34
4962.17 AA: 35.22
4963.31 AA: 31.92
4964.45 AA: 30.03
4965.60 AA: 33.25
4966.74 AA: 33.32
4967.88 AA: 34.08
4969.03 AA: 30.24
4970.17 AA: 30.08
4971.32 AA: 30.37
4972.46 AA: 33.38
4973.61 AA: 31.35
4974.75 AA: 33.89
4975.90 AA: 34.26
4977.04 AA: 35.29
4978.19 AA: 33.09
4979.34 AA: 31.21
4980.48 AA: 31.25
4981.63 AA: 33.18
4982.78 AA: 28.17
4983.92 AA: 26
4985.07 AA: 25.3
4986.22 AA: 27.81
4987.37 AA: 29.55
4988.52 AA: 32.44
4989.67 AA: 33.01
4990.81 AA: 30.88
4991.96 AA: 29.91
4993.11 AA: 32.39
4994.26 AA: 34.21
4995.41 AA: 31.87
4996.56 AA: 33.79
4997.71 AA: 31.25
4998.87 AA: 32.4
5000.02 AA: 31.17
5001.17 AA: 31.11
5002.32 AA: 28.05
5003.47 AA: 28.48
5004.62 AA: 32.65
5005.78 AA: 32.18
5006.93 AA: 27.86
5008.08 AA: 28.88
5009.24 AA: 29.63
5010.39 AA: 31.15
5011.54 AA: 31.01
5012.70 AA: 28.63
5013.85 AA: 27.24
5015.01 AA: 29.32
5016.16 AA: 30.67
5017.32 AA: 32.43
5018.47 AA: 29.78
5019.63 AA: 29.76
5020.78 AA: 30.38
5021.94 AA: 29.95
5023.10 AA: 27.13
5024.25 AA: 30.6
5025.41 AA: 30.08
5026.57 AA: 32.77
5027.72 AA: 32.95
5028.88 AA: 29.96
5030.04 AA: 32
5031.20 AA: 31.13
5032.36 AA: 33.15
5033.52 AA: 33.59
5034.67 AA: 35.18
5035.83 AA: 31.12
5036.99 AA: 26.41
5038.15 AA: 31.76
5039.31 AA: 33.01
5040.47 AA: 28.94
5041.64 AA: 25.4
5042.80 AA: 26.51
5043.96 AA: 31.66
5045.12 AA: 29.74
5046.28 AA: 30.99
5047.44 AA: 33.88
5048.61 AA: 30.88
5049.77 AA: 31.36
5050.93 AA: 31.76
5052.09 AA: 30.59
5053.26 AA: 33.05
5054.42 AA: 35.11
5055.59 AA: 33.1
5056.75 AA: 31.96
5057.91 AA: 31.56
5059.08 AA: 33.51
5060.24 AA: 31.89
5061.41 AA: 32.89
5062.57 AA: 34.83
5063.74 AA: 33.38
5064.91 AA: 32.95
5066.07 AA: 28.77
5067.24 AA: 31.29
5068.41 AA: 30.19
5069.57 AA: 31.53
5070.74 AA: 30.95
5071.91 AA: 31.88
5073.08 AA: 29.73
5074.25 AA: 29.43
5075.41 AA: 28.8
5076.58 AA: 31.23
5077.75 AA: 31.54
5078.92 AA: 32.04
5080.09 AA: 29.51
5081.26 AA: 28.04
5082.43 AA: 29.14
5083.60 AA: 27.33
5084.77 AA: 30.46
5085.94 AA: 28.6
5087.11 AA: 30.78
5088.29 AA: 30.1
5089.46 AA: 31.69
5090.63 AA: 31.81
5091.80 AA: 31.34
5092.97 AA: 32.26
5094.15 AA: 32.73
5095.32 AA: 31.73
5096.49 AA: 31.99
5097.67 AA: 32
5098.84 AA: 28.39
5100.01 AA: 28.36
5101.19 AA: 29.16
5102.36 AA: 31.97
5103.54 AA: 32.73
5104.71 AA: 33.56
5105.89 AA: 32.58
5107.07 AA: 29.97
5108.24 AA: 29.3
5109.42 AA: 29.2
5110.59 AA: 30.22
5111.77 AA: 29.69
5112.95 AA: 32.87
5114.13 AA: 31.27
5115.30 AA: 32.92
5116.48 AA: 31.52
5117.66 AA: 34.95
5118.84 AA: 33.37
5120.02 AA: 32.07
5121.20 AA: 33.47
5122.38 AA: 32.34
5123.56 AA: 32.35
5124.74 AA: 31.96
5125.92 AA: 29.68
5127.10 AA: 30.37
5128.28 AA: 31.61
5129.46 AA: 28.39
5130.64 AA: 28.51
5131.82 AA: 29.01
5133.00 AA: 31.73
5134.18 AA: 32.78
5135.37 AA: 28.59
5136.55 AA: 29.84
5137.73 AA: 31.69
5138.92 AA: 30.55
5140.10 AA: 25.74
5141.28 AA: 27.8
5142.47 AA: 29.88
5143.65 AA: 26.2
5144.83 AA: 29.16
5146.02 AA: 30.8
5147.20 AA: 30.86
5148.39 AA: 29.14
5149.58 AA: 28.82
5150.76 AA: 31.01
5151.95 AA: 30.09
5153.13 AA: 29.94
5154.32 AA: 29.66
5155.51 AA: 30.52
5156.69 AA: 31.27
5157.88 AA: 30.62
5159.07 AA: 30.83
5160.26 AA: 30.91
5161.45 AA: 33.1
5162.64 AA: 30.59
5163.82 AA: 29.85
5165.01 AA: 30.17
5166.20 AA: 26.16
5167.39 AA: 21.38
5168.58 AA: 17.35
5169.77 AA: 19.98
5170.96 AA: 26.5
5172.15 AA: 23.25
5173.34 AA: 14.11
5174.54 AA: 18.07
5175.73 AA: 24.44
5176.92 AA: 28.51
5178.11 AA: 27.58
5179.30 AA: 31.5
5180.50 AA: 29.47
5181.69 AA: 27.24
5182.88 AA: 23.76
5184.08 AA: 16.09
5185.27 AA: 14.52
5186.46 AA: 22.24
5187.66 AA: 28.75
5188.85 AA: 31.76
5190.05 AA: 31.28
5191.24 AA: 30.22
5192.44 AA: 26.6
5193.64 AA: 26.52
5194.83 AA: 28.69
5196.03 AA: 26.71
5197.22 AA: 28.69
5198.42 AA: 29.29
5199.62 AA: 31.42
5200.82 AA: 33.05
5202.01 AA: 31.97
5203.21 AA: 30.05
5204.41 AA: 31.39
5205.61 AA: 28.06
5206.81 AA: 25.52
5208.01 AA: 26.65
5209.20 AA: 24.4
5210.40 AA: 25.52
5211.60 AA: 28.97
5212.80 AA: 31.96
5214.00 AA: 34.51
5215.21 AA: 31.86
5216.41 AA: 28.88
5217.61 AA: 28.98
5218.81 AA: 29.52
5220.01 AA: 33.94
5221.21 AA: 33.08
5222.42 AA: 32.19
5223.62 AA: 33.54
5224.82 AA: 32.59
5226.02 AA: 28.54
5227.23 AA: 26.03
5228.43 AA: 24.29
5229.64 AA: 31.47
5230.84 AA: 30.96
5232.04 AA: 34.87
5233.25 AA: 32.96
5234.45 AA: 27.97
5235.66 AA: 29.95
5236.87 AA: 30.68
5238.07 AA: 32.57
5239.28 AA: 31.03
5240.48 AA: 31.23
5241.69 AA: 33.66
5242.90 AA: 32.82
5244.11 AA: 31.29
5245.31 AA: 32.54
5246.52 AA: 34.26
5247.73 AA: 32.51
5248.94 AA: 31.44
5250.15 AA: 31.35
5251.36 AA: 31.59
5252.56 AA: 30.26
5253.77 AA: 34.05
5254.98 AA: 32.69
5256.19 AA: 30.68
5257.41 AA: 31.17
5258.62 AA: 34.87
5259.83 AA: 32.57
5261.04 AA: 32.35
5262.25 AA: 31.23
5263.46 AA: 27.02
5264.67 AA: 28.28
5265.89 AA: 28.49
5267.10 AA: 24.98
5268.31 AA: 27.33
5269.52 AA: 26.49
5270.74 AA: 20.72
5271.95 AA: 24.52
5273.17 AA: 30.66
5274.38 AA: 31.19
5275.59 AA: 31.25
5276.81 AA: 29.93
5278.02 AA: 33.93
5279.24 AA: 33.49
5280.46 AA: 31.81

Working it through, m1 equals 0.9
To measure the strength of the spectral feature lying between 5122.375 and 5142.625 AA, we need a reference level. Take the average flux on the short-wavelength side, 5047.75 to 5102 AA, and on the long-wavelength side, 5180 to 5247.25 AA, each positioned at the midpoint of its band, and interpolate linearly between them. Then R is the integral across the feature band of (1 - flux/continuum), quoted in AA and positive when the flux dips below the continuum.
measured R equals 0.2 AA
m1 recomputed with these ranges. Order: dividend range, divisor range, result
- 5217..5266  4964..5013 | 1.00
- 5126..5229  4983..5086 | 0.92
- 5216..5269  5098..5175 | 1.05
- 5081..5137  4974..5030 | 1.01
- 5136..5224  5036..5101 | 0.91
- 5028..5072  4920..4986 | 1.01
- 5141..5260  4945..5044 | 0.94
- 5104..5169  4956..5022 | 0.98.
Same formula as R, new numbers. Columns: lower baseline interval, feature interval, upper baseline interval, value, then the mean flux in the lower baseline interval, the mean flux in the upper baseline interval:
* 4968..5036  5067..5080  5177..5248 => -0.1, 31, 29.5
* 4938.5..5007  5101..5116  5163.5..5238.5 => -0.9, 31.7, 27.9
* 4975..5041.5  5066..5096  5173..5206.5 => -1.3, 30.8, 26.9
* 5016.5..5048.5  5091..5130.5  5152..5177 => -4.3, 30.7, 26.6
